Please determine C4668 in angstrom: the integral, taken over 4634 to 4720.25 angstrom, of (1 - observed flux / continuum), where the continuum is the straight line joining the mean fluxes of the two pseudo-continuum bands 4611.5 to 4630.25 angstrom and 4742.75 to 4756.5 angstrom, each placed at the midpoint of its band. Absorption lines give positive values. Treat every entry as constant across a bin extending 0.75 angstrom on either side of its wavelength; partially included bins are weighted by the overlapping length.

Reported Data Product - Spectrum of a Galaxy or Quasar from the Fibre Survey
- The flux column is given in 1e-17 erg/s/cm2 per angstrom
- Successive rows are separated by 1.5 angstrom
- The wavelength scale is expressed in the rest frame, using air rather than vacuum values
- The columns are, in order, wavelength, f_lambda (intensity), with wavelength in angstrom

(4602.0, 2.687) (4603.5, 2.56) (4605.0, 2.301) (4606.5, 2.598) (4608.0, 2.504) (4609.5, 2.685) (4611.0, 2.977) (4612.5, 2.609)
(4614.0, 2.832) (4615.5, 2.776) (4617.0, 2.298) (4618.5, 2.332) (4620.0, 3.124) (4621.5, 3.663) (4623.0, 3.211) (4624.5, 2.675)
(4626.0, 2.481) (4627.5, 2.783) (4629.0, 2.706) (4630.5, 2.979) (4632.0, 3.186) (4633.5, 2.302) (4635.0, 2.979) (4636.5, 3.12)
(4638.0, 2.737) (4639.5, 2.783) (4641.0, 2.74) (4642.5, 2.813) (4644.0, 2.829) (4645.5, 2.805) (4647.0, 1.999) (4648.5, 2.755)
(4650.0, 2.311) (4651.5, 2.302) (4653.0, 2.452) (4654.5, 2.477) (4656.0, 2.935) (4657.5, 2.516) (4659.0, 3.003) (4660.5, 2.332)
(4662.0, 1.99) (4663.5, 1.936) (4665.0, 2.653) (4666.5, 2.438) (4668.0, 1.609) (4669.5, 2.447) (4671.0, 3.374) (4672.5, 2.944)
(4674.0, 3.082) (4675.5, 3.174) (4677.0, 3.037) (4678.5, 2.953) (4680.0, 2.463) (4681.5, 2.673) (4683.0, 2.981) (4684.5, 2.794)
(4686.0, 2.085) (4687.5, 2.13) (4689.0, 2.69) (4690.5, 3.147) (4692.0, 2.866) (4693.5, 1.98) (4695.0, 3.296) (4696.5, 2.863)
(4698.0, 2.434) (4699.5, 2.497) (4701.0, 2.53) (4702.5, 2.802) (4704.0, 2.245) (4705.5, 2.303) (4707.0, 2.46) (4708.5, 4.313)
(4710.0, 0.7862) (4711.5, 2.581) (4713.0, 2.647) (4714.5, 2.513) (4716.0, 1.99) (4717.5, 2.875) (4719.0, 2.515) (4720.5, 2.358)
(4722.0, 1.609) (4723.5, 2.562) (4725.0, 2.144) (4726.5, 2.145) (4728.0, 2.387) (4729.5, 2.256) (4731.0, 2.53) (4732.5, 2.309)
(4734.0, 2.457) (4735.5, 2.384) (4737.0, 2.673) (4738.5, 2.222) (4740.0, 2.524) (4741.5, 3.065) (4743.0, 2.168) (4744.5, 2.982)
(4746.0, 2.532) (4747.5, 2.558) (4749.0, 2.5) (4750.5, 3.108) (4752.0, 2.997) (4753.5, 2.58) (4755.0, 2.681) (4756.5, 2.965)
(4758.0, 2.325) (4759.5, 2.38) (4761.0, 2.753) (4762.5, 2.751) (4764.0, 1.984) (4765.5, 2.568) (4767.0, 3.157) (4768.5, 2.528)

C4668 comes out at 4.7 angstrom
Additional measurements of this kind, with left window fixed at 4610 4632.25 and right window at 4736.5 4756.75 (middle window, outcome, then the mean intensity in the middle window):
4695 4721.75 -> 2.0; 2.52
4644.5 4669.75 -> 3.4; 2.41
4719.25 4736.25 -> 2.6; 2.29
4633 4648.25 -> 0.5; 2.72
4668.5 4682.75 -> -0.6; 2.89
